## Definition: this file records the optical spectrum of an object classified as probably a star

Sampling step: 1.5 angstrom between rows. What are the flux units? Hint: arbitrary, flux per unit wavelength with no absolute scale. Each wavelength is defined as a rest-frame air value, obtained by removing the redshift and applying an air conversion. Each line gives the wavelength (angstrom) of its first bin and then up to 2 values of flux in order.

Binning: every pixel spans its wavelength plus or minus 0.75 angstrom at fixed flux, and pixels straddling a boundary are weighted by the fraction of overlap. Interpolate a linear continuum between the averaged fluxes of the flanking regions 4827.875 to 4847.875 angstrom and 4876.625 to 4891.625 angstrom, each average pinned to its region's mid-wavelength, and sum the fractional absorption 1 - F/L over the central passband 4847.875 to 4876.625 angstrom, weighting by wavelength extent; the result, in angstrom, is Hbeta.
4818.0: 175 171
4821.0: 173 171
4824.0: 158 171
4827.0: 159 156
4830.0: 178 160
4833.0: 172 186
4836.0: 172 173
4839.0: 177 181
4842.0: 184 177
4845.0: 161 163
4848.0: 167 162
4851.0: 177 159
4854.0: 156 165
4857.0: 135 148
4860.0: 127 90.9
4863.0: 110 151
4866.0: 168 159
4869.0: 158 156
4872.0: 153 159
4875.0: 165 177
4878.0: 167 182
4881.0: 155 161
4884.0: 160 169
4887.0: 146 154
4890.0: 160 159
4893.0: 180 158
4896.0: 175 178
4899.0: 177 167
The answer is 2.7 angstrom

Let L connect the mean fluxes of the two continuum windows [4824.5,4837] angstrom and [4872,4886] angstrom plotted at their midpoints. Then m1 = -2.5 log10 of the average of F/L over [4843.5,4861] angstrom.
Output 0.07 mag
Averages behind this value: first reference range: 169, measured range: 156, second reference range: 165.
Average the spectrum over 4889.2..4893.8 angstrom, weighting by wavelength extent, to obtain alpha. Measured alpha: 166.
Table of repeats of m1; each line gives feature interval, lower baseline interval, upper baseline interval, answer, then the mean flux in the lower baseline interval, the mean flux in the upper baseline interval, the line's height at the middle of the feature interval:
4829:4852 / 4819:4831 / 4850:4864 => -0.12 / 167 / 141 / 155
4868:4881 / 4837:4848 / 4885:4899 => 0.03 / 173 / 165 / 168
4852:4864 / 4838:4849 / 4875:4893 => 0.24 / 173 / 164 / 169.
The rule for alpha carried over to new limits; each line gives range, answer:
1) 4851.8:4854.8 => 158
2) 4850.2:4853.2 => 168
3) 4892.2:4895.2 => 169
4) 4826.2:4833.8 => 165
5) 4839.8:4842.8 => 182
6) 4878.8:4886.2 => 165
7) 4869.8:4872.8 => 155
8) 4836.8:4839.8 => 175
